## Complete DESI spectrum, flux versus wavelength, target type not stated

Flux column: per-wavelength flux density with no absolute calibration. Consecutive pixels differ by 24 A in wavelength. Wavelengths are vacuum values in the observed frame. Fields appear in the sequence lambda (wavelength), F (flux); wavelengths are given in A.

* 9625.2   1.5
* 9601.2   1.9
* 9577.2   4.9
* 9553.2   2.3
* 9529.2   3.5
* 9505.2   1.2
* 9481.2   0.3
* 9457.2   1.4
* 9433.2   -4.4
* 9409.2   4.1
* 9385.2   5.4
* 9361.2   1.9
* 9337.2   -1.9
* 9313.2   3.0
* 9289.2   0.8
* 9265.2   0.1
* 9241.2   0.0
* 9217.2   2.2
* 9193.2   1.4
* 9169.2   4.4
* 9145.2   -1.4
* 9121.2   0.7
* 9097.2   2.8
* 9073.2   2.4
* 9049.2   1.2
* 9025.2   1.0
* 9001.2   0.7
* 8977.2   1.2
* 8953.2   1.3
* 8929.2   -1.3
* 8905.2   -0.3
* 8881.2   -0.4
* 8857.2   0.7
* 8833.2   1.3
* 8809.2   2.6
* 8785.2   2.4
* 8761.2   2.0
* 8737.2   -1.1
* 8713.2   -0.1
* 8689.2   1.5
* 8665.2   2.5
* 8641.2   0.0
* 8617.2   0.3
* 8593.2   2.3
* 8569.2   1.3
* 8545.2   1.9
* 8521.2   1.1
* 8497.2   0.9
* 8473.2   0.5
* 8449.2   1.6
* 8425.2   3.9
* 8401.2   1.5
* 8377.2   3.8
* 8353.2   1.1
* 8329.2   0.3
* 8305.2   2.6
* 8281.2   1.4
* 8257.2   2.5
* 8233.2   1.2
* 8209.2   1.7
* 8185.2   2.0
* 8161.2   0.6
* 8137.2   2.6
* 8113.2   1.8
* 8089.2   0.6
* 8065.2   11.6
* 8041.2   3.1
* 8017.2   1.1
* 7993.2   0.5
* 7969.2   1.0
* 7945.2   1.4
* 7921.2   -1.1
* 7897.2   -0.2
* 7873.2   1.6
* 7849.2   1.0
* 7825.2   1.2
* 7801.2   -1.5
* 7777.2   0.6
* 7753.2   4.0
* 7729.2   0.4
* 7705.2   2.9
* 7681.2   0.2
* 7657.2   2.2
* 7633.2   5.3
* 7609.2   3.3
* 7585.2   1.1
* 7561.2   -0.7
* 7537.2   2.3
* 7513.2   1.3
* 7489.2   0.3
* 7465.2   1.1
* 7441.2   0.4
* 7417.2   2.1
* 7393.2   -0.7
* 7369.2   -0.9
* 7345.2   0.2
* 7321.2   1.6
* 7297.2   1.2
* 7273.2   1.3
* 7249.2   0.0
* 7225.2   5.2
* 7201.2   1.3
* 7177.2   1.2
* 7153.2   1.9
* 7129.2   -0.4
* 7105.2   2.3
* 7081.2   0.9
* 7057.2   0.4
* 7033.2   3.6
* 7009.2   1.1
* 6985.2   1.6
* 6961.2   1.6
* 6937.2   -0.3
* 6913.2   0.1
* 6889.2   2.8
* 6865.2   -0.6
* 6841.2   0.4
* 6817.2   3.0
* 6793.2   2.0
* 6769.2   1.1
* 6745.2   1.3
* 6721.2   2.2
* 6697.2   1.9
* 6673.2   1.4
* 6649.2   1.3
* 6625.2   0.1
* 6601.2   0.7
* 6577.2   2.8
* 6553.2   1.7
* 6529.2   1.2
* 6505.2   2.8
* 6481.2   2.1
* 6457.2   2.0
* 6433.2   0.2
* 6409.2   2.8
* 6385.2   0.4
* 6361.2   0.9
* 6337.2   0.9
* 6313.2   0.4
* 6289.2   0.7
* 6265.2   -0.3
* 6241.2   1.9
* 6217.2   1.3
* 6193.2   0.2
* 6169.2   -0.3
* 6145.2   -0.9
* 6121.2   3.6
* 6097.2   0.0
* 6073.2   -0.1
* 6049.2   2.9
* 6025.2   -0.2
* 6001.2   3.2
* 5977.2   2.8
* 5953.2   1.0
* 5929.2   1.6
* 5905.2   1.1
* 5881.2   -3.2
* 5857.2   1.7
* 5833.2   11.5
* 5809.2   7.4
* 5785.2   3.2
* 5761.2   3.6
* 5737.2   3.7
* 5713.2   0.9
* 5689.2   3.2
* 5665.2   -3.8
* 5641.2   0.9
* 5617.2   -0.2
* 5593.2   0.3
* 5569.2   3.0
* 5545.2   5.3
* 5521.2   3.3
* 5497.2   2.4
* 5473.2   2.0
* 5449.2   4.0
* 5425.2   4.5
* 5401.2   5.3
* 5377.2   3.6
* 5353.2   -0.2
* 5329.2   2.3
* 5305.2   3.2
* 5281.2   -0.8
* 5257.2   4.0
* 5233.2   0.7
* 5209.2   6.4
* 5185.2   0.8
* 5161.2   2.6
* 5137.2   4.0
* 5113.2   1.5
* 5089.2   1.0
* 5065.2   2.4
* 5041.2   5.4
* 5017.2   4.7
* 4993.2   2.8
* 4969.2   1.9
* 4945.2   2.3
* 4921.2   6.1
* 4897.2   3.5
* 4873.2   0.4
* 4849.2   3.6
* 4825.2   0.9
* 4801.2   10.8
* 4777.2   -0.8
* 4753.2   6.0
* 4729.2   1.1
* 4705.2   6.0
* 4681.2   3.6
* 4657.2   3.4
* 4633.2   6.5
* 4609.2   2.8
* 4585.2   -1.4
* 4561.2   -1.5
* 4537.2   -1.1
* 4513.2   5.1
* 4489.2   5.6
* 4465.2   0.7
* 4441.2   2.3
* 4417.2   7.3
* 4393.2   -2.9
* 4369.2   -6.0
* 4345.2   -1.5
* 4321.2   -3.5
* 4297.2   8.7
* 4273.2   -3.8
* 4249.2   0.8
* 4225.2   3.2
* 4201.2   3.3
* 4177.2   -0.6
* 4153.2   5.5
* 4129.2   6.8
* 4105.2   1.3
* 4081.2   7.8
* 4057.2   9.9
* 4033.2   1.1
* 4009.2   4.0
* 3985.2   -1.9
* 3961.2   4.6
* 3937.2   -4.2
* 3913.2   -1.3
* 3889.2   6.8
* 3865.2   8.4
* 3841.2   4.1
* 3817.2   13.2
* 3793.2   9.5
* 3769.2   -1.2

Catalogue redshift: 1.164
